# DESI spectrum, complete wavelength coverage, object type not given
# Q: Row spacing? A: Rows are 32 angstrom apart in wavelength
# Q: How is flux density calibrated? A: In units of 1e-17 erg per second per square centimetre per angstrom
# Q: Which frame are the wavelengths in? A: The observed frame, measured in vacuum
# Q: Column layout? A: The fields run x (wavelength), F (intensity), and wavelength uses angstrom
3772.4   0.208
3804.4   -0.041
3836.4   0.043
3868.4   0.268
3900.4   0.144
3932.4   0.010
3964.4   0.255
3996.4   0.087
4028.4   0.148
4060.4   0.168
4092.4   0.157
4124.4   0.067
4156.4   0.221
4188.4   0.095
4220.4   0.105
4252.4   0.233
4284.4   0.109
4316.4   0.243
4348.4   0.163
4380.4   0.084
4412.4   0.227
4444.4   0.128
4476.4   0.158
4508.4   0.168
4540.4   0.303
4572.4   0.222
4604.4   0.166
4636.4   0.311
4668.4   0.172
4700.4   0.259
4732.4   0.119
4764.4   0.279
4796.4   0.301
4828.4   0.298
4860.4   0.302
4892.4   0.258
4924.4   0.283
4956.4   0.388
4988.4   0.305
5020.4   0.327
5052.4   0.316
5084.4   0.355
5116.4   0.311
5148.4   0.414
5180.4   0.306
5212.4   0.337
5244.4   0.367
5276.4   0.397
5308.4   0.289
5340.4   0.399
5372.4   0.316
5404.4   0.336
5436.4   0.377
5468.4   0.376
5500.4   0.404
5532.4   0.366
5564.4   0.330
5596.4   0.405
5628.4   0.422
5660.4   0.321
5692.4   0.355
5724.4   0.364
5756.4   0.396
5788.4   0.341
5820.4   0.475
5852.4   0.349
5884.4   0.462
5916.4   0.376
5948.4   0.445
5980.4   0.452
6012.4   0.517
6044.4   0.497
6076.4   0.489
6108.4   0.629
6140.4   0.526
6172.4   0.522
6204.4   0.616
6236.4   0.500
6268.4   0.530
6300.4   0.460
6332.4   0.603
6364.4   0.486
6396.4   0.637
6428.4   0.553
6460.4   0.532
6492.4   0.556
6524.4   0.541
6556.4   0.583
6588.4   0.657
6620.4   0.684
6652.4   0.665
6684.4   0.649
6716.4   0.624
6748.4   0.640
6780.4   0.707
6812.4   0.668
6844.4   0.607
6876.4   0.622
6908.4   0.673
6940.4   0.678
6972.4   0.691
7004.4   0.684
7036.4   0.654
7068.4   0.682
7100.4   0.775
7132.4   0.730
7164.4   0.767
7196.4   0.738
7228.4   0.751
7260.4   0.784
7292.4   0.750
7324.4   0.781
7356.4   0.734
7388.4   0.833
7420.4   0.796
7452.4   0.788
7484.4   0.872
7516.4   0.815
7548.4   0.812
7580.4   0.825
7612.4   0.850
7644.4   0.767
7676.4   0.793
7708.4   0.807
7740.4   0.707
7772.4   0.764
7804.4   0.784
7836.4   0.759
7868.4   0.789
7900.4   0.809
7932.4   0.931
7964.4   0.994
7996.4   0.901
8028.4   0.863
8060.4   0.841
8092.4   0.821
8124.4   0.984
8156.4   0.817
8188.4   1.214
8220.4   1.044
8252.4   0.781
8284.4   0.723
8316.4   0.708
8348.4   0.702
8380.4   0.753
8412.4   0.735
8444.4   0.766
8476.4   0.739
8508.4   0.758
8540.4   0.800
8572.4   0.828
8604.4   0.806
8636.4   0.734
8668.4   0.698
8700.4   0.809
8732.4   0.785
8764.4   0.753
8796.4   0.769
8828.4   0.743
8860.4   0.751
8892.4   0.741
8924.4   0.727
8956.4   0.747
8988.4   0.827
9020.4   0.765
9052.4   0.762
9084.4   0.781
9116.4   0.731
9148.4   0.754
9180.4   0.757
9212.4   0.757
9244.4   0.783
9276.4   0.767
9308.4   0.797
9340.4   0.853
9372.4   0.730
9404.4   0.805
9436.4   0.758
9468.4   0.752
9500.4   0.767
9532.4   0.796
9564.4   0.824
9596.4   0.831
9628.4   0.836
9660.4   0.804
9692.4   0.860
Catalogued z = 0.64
